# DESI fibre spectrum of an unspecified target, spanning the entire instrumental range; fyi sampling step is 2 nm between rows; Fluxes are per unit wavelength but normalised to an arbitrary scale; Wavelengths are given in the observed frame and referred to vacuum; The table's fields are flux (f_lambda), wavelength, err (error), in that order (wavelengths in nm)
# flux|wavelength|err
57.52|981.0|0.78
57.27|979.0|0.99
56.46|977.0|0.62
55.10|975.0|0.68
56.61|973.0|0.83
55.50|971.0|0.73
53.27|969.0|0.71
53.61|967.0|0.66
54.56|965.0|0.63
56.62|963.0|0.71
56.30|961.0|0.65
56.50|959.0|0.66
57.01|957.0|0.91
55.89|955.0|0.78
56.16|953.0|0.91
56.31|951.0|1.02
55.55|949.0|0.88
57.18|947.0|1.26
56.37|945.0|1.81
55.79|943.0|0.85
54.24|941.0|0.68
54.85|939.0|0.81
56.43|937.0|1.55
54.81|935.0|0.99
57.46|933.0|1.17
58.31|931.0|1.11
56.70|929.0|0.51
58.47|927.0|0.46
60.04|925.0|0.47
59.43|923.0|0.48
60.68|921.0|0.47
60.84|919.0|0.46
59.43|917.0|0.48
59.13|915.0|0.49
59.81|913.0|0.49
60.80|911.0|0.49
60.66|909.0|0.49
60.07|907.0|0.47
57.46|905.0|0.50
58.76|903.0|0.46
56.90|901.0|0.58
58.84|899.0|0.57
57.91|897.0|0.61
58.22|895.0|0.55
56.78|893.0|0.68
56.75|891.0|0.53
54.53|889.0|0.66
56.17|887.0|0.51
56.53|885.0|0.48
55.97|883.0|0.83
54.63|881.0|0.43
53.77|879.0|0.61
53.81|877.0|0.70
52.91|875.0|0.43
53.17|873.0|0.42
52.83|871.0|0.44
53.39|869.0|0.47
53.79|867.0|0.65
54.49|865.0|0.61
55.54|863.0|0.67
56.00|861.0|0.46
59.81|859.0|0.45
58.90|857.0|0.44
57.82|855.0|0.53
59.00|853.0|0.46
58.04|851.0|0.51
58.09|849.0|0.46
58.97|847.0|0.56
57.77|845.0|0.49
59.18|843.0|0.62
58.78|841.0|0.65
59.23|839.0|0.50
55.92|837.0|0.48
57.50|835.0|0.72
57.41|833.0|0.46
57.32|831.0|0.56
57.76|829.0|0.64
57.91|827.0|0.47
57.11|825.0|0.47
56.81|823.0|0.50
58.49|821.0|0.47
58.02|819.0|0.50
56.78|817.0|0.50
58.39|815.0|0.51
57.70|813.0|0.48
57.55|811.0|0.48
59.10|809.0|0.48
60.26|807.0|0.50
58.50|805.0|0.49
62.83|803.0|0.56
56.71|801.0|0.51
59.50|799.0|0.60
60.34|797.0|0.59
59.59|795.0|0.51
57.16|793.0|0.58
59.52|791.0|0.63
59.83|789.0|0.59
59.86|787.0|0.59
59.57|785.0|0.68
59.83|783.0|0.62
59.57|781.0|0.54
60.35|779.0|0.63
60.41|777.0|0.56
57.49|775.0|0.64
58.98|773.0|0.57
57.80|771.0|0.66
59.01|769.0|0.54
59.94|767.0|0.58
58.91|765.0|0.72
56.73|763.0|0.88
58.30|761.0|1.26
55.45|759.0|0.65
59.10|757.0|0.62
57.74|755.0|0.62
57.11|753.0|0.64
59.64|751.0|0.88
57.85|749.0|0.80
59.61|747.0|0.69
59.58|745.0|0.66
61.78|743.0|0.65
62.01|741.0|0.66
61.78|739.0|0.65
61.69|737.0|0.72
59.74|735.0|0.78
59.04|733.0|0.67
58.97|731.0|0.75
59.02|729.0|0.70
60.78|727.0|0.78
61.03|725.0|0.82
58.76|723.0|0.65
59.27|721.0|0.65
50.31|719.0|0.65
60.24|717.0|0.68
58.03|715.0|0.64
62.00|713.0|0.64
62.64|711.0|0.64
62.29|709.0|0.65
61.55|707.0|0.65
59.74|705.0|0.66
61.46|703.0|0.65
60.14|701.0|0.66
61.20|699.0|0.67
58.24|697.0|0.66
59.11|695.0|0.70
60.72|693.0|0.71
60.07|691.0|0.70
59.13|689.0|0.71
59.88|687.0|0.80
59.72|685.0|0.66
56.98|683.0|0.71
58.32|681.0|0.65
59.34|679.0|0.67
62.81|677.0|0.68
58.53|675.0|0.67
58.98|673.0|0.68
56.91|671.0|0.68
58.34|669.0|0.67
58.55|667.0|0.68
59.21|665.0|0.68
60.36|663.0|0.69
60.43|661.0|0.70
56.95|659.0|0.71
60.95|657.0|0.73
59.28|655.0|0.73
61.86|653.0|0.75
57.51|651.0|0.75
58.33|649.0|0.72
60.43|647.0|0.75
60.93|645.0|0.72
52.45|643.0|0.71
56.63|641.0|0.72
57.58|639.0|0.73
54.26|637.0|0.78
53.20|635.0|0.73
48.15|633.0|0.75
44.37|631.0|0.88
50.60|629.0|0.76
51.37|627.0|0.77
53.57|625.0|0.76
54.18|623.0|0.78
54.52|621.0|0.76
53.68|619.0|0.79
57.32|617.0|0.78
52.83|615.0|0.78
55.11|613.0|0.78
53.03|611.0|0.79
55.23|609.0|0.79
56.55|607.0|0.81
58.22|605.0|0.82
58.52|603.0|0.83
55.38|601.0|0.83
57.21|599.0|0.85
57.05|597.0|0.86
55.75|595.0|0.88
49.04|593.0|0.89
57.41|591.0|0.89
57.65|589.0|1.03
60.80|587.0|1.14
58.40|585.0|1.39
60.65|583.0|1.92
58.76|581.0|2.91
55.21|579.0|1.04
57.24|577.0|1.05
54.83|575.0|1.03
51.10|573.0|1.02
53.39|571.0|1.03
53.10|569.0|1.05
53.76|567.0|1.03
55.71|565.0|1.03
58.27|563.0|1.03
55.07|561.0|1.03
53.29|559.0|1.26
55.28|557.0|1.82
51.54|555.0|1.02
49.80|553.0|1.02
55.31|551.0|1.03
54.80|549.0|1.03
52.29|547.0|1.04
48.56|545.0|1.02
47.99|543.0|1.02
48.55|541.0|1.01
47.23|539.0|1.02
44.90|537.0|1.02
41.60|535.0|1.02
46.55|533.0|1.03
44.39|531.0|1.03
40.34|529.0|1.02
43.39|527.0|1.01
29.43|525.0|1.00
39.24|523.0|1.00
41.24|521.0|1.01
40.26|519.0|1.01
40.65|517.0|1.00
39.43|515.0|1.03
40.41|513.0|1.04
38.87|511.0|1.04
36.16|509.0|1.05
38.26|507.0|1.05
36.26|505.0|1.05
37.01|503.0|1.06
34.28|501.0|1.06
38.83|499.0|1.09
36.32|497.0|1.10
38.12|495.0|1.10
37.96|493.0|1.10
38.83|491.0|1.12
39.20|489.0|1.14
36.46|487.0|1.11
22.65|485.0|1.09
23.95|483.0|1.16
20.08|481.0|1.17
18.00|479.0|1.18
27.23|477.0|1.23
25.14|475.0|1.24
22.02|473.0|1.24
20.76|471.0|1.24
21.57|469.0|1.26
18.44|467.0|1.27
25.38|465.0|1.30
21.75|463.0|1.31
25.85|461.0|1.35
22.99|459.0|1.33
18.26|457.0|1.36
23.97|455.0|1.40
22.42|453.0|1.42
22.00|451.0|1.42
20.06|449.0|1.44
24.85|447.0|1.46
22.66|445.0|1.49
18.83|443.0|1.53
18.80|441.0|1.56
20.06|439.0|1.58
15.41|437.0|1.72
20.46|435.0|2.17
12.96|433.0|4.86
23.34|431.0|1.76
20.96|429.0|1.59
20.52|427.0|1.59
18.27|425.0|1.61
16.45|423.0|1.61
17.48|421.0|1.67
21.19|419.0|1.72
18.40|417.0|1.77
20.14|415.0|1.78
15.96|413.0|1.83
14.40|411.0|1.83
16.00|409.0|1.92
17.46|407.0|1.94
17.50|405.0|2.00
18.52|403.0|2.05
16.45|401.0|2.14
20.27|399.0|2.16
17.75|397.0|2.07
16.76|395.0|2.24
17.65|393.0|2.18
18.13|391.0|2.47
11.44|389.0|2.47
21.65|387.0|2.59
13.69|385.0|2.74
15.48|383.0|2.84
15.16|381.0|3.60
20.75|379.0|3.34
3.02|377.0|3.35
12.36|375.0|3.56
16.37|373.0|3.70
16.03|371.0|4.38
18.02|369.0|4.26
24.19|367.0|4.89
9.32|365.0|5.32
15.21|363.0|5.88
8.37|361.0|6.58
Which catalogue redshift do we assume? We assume 0.22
